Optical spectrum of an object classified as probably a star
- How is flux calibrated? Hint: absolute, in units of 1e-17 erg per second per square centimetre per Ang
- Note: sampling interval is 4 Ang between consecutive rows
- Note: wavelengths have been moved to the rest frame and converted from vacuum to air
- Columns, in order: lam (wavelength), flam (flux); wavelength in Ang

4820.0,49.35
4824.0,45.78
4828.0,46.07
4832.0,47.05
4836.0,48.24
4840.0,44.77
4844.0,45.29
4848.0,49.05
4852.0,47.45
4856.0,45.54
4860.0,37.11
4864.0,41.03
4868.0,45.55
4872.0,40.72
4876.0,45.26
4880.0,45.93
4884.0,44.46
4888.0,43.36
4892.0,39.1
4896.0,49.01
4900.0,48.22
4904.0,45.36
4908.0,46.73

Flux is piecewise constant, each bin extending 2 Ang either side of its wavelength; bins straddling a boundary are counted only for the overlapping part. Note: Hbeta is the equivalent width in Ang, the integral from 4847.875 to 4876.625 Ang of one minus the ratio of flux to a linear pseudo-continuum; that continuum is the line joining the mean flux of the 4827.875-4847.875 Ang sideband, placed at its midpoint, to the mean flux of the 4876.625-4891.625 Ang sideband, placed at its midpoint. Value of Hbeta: 1.1 Ang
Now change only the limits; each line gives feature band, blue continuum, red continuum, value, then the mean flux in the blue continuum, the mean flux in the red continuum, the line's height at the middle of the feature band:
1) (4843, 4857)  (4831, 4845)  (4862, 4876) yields -0.64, 46.4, 42.8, 45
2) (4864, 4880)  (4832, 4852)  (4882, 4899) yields 0.53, 46.9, 44.2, 45.3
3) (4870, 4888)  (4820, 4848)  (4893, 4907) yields 1.07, 46.6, 46.9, 46.8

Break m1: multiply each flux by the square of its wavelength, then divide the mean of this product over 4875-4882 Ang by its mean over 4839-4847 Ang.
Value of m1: 1.02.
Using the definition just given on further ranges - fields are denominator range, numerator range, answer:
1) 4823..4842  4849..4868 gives 0.95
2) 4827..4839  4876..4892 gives 0.96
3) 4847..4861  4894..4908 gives 1.07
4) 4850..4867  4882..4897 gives 1.03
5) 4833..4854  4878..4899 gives 0.97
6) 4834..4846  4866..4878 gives 0.96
